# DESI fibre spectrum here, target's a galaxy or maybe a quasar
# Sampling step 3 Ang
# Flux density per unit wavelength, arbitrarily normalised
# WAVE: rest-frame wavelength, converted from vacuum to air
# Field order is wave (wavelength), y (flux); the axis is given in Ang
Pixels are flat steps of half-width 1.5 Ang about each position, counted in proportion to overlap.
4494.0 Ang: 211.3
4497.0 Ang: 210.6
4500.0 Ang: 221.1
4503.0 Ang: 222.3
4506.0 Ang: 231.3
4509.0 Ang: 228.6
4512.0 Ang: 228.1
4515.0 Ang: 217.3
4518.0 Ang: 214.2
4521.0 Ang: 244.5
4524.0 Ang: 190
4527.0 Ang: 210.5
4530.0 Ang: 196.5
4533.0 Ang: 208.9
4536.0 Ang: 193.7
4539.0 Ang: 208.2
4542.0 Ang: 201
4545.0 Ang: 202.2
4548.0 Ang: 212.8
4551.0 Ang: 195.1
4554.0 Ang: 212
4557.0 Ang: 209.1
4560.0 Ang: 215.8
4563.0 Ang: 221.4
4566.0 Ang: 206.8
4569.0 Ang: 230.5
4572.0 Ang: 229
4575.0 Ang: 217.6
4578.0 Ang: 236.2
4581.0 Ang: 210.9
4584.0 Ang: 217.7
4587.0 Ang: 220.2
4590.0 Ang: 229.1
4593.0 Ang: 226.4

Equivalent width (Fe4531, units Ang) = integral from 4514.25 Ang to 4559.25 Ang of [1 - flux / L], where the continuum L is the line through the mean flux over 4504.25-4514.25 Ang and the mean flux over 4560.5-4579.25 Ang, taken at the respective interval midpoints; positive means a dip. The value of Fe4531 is 3.6 Ang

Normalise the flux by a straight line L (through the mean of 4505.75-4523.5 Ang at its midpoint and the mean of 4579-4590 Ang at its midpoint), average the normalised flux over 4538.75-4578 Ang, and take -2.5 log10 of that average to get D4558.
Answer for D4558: 0.04 mag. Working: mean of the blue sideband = 225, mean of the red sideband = 219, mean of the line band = 213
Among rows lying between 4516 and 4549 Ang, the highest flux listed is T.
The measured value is 244.5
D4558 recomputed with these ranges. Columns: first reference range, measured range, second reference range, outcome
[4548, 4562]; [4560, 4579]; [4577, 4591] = -0.04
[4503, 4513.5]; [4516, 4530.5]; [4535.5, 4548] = 0.02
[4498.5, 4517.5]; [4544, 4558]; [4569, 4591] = 0.09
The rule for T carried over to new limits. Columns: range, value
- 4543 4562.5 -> 215.8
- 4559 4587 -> 236.2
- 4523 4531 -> 210.5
